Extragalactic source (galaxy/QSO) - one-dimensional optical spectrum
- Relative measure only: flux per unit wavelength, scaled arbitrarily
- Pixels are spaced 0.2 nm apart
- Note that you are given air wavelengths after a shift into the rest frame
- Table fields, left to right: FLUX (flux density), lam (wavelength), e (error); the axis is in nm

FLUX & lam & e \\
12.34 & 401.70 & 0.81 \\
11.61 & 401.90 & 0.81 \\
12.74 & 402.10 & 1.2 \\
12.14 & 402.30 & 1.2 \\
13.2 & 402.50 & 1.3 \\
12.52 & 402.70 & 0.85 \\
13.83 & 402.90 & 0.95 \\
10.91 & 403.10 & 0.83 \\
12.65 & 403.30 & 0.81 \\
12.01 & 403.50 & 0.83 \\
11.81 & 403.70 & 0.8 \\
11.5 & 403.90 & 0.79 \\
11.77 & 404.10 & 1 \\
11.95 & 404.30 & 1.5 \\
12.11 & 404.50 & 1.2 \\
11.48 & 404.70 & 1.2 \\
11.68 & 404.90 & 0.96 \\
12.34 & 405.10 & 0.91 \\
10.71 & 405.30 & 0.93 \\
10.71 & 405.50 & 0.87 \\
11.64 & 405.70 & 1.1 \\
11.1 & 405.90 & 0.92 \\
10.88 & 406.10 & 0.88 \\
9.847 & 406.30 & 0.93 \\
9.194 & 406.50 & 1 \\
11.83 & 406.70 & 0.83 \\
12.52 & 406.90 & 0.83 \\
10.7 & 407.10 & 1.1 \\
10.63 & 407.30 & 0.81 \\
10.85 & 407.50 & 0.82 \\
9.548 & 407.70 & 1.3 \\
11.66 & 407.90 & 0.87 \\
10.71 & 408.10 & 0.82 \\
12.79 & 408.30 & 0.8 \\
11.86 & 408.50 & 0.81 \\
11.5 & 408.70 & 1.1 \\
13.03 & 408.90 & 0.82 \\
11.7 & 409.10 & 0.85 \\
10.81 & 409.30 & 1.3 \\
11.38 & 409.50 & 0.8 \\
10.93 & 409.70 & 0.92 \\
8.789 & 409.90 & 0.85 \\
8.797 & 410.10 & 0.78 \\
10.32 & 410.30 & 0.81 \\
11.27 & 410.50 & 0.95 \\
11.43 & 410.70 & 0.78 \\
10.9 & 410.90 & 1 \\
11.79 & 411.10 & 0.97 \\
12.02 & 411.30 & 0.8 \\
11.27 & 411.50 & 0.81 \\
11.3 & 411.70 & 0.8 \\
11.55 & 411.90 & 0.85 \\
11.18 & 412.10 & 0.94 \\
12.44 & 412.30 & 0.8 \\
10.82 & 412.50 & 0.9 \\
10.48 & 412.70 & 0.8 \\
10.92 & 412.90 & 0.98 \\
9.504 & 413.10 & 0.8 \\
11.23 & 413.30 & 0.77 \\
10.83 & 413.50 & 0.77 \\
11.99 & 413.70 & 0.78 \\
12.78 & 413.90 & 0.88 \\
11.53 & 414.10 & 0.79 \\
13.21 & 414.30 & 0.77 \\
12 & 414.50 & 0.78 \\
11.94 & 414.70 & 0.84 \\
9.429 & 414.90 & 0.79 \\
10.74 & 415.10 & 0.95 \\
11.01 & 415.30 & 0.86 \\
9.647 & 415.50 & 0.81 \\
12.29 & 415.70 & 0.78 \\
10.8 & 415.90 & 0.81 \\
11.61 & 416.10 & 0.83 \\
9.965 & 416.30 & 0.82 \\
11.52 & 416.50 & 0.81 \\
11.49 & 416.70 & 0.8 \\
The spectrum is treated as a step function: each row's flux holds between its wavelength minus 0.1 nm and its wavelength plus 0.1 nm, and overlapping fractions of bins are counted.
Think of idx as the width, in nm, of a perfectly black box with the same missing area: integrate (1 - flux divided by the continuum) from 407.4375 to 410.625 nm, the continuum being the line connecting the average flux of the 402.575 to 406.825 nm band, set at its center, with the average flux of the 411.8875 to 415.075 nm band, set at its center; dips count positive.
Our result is 0.126 nm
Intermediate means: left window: 11.6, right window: 11.3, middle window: 11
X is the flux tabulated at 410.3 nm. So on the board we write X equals 10.32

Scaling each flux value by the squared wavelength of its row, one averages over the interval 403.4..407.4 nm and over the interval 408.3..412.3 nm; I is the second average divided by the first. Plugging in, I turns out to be 1.0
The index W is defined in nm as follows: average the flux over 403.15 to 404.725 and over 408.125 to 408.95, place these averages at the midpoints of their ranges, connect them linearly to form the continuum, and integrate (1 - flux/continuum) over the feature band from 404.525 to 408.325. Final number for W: 0.29 nm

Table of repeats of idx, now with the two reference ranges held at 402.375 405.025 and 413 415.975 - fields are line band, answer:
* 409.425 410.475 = 0.138 nm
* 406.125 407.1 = 0.086 nm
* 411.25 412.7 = 0.005 nm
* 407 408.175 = 0.112 nm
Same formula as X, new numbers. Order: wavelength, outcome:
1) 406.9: 12.52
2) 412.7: 10.48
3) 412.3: 12.44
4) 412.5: 10.82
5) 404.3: 11.95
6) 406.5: 9.194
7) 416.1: 11.61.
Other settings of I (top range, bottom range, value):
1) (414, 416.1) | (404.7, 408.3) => 1.06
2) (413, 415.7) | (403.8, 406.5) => 1.04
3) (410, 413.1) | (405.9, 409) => 1.01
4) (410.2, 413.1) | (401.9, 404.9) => 0.96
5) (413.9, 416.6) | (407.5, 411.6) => 1.04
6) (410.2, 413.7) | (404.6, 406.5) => 1.04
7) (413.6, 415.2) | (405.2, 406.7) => 1.14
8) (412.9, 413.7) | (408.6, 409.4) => 0.93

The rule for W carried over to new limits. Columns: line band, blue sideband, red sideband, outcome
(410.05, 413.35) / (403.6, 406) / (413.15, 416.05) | 0.11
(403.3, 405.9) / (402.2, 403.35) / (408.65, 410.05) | 0.10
